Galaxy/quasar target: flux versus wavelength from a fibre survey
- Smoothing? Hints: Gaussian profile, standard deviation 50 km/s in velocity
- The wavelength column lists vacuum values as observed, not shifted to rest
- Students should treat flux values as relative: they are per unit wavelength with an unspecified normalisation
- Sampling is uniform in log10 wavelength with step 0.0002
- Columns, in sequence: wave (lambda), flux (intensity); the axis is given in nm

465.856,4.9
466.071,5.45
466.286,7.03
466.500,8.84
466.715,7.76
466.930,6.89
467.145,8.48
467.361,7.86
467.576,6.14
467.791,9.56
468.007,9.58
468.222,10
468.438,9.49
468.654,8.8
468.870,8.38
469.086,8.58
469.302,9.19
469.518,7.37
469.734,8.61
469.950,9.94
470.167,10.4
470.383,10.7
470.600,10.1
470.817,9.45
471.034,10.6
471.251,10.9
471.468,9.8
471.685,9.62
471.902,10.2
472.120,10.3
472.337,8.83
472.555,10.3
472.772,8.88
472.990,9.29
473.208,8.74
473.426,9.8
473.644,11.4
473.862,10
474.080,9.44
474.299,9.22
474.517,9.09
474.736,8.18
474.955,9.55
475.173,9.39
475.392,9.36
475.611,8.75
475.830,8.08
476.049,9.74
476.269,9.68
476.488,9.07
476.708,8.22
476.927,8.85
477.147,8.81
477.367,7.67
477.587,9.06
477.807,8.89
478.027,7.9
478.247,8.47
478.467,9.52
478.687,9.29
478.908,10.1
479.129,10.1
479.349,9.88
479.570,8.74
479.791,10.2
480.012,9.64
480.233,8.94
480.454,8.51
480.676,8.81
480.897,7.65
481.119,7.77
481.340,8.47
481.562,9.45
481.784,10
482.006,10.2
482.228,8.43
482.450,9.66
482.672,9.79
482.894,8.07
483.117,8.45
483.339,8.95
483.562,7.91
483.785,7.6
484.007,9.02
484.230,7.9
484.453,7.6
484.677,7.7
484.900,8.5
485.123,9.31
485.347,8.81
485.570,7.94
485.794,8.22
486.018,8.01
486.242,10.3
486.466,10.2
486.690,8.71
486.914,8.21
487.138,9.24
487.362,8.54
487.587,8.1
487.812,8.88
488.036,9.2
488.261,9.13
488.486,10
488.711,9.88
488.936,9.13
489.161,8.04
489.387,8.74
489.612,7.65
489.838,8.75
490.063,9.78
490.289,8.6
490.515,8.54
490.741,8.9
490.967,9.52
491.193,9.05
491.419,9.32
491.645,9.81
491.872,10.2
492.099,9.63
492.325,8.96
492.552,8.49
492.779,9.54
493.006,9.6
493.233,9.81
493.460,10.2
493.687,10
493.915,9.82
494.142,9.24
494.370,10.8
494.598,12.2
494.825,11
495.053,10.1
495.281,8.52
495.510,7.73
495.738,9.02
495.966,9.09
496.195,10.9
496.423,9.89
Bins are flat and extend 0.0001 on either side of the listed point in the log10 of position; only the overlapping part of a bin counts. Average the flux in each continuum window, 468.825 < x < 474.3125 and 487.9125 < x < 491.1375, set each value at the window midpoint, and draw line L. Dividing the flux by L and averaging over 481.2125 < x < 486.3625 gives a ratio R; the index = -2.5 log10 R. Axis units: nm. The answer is 0.06 mag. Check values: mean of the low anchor 9.64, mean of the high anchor 8.99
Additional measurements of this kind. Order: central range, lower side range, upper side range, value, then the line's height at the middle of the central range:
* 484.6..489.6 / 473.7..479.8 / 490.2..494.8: 0.074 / 9.47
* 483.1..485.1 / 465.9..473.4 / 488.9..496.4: 0.129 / 9.26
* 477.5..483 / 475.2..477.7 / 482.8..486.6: -0.050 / 8.69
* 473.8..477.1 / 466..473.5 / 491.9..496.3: 0.013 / 9.2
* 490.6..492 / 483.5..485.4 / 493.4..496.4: -0.014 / 9.32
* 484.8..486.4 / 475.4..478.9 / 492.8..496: 0.066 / 9.32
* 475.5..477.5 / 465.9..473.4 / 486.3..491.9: 0.029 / 9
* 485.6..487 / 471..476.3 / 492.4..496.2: 0.089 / 9.66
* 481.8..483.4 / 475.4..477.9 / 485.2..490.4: -0.035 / 8.85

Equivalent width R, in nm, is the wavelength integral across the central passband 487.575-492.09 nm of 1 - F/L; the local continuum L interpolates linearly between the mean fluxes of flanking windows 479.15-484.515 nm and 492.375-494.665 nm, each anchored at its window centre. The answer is 0.22 nm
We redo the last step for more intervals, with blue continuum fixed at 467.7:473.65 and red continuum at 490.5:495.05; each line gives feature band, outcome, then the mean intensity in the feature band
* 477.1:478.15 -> 0.13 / 8.44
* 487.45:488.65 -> 0.08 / 9.08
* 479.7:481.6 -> 0.17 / 8.79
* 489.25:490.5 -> 0.14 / 8.68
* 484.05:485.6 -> 0.22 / 8.3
